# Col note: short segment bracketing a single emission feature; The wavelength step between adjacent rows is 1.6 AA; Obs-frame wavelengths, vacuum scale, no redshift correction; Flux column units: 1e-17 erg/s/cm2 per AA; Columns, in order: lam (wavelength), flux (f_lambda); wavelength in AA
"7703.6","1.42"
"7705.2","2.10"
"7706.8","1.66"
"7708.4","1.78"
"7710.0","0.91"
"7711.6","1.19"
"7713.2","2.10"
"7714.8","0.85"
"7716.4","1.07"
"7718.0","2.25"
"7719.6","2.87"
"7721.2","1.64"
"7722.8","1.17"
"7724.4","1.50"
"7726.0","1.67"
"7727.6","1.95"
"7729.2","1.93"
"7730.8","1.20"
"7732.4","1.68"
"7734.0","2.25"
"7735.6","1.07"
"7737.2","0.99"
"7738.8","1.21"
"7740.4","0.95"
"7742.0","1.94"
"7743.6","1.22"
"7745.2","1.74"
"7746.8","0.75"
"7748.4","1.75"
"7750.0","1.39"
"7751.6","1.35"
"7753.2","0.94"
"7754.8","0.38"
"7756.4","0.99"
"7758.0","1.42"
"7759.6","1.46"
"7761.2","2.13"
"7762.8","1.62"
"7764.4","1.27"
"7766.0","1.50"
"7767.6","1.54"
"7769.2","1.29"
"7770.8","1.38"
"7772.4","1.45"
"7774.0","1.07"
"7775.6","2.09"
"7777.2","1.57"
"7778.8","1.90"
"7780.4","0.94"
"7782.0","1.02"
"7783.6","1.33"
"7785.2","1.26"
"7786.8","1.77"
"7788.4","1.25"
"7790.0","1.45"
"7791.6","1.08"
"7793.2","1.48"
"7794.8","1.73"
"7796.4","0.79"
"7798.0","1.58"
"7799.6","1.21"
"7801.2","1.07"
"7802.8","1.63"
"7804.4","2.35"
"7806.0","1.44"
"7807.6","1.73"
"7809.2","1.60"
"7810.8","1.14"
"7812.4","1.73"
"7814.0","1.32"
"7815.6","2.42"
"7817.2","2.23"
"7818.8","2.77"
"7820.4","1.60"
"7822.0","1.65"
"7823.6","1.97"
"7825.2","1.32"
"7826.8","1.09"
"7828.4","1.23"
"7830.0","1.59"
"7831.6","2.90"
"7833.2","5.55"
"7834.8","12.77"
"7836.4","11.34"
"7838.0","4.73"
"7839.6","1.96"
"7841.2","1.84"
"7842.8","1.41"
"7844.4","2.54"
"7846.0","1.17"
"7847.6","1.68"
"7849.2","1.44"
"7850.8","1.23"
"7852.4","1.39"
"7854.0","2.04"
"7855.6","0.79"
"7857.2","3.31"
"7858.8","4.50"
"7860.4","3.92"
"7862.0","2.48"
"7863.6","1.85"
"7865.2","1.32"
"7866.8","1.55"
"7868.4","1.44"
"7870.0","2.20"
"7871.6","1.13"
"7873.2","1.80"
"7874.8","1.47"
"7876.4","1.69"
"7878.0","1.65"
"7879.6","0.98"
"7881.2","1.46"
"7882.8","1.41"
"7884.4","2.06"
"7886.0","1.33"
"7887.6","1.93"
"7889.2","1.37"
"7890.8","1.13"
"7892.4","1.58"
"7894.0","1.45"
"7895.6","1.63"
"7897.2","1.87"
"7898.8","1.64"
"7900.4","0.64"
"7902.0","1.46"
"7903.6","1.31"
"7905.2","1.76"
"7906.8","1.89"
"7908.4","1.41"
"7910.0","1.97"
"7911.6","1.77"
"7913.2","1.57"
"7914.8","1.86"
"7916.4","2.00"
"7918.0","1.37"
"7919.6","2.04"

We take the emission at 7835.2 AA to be H-alpha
